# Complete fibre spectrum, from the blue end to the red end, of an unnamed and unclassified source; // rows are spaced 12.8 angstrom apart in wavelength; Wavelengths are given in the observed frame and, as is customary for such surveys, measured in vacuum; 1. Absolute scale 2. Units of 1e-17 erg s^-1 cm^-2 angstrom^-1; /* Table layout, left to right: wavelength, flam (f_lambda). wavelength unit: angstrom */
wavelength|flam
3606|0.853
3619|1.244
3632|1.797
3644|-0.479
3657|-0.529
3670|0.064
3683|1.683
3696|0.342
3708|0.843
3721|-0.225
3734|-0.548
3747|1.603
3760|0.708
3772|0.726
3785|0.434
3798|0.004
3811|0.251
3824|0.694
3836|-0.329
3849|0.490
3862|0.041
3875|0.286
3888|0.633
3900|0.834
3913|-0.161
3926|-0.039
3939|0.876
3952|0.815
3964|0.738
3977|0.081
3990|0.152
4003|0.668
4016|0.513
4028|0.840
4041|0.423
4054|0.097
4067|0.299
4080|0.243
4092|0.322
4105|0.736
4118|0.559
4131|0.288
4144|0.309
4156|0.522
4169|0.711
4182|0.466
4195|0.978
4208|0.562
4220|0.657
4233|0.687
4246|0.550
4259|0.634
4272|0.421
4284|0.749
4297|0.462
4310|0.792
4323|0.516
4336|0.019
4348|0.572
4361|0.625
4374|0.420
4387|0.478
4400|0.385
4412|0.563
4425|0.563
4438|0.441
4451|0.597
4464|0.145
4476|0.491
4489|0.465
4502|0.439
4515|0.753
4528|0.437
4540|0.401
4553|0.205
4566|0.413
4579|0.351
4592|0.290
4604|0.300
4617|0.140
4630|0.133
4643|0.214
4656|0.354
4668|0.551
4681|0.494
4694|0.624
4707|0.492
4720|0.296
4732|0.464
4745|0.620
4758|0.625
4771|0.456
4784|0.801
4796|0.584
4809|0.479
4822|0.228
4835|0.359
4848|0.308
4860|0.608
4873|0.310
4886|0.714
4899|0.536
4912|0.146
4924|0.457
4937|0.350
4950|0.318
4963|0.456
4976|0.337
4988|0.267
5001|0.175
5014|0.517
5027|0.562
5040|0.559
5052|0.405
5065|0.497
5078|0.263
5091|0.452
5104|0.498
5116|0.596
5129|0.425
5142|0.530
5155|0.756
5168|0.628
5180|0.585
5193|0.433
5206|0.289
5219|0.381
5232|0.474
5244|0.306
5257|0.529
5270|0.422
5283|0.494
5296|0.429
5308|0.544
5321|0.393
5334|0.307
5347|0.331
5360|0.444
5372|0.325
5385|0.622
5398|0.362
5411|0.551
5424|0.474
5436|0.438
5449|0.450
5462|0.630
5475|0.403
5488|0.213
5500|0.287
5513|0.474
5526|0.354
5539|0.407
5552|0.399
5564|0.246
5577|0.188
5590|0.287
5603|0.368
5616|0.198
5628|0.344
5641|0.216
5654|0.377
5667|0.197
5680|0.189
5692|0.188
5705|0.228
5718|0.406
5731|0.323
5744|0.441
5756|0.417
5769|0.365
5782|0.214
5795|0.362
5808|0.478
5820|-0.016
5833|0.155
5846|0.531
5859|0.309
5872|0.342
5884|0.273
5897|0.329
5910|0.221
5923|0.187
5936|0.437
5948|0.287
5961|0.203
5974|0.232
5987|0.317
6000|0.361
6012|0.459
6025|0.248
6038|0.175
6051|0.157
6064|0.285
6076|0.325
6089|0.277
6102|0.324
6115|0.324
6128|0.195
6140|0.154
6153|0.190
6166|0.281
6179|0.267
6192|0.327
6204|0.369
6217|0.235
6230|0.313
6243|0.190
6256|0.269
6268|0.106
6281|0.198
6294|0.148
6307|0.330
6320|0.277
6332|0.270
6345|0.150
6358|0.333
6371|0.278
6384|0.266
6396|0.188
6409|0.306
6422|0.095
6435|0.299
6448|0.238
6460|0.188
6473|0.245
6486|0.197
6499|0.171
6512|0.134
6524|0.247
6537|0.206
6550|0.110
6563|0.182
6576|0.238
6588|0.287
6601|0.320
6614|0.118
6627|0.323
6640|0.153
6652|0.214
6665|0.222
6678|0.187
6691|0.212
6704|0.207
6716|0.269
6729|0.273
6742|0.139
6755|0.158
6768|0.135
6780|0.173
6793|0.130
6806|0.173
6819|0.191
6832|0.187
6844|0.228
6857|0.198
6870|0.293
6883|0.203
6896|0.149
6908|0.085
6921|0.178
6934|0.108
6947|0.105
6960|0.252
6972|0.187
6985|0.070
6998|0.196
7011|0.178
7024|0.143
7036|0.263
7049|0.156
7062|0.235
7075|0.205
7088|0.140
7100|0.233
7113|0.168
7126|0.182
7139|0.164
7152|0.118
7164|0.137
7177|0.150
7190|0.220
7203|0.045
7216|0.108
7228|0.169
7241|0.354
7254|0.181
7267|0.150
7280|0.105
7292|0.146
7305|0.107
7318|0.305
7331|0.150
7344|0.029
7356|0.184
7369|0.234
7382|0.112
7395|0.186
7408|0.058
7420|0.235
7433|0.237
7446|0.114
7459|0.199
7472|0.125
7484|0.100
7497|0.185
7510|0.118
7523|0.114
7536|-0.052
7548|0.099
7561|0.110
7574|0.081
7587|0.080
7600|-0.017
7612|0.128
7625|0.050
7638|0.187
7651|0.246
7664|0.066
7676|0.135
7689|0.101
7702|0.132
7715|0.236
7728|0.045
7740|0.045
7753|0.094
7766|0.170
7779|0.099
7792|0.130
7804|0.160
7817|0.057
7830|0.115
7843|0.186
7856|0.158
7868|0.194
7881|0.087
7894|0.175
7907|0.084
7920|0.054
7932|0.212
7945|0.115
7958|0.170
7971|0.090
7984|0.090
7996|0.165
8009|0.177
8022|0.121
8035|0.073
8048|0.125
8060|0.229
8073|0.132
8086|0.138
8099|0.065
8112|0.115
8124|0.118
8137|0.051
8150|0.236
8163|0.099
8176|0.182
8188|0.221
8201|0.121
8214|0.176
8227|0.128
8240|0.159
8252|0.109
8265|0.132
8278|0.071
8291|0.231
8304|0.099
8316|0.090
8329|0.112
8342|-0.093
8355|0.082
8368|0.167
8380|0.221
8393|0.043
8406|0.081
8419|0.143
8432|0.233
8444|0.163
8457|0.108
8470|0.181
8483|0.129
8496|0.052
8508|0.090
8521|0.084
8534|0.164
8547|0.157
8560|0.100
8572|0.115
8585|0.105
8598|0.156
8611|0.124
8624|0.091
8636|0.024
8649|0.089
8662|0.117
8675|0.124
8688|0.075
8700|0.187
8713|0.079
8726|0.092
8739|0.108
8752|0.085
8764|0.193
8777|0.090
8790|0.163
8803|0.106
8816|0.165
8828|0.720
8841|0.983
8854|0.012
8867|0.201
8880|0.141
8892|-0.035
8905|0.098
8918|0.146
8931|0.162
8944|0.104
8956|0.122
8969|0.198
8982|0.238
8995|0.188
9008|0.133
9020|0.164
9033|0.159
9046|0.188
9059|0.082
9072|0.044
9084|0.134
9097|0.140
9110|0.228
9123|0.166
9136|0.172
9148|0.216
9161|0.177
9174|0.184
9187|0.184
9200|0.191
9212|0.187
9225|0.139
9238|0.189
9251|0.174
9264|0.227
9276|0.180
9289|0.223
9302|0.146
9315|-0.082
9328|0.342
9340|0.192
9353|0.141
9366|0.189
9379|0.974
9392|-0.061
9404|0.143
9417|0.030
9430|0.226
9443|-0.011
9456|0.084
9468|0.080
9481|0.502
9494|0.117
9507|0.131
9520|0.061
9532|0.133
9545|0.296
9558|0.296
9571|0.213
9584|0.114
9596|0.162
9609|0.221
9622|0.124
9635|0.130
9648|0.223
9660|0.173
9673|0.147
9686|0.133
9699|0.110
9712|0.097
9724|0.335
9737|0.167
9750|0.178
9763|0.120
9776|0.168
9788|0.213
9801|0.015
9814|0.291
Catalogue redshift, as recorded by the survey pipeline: 1.370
